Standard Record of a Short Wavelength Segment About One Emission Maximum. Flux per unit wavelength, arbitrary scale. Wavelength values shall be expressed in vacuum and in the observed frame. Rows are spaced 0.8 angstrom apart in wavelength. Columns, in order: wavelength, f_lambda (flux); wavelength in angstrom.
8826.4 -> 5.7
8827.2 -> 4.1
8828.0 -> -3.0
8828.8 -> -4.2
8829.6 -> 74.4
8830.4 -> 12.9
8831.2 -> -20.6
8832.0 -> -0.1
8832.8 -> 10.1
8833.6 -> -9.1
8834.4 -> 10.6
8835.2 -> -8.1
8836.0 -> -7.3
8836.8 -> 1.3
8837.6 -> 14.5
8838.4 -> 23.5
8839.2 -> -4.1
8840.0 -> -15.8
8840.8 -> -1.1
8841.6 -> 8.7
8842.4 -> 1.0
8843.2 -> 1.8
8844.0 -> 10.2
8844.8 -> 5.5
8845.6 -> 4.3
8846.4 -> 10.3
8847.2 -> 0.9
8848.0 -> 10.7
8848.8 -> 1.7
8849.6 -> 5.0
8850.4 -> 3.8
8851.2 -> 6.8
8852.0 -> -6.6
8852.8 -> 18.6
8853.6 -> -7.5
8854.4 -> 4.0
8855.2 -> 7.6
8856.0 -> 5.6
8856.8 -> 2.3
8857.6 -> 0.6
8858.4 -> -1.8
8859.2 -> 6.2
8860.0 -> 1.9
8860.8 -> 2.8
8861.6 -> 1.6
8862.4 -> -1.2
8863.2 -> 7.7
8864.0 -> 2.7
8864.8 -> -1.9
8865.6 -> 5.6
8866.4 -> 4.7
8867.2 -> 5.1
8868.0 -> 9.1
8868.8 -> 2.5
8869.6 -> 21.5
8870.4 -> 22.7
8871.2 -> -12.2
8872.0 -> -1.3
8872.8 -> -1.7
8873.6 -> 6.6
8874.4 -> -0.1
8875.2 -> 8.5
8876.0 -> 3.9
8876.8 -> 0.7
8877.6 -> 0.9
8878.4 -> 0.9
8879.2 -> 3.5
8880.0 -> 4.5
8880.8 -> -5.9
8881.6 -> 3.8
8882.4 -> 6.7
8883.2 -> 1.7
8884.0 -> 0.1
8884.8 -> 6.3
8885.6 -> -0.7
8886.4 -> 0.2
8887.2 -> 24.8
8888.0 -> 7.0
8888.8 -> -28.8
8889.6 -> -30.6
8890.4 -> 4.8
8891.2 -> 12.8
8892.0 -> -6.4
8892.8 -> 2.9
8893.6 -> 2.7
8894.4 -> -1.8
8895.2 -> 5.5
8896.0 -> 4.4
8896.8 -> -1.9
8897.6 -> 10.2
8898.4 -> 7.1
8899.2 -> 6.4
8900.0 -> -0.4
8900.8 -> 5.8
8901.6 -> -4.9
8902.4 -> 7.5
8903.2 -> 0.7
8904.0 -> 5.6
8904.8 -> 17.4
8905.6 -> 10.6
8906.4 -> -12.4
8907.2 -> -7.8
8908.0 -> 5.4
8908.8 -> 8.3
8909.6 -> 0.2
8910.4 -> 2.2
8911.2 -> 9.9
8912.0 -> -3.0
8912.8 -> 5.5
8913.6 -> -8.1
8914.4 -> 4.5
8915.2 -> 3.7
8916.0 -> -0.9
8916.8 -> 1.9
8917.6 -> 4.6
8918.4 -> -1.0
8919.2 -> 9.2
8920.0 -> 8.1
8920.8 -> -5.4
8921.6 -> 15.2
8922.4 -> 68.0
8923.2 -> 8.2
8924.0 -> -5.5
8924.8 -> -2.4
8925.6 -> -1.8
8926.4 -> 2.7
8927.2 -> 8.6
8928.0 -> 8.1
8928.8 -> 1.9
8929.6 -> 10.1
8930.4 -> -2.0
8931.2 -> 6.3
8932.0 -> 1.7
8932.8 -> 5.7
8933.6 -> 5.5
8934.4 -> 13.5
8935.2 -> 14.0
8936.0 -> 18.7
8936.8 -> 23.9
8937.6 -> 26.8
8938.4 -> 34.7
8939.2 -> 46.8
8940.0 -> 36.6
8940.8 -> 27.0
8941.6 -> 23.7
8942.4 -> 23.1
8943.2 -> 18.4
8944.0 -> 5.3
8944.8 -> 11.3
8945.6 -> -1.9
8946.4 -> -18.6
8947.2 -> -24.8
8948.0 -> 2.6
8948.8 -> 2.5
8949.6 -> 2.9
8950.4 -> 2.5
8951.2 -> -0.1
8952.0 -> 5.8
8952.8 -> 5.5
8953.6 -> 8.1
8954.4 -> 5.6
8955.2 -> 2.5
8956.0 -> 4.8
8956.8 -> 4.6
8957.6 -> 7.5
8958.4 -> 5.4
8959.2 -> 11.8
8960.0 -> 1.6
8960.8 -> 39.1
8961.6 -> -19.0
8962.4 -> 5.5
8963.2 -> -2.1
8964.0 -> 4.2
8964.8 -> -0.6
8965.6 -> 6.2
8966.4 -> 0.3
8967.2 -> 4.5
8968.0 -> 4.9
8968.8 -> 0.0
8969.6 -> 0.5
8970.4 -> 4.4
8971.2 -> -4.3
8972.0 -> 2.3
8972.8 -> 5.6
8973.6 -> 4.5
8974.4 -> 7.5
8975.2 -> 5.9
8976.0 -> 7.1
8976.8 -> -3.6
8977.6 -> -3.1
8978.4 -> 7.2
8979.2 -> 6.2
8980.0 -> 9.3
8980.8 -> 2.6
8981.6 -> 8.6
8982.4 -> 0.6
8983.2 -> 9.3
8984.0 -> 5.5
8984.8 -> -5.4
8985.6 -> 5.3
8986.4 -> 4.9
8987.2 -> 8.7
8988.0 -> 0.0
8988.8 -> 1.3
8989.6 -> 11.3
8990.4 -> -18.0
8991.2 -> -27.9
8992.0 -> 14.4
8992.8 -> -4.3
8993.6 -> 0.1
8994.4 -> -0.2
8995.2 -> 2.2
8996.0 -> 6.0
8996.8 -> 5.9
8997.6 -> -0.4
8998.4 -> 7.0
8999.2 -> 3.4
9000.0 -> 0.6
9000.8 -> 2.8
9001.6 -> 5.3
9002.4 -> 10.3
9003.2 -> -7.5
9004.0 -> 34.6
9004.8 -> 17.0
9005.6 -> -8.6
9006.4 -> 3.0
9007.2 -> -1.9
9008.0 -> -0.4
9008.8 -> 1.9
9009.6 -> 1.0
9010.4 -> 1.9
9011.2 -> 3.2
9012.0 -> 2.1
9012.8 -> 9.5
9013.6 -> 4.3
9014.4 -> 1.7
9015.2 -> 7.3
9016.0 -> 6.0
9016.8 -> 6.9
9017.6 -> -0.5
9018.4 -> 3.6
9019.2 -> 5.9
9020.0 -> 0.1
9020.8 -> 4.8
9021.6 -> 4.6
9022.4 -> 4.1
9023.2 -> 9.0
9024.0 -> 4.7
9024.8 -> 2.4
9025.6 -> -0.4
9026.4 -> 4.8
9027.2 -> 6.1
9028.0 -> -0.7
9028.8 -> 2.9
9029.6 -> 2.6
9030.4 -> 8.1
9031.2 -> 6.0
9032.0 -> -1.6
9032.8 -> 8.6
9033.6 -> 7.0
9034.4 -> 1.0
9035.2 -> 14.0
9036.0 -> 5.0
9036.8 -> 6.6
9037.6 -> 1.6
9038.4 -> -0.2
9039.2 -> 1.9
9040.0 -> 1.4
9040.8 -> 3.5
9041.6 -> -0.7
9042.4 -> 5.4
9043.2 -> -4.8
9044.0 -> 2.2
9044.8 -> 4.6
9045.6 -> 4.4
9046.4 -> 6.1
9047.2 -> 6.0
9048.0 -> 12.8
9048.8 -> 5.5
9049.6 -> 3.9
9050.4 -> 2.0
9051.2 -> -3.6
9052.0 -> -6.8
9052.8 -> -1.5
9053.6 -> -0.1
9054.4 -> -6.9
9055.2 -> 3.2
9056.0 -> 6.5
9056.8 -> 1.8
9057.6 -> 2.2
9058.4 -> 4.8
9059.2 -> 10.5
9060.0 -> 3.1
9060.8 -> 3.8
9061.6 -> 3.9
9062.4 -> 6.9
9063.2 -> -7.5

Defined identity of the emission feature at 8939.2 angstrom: H-beta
